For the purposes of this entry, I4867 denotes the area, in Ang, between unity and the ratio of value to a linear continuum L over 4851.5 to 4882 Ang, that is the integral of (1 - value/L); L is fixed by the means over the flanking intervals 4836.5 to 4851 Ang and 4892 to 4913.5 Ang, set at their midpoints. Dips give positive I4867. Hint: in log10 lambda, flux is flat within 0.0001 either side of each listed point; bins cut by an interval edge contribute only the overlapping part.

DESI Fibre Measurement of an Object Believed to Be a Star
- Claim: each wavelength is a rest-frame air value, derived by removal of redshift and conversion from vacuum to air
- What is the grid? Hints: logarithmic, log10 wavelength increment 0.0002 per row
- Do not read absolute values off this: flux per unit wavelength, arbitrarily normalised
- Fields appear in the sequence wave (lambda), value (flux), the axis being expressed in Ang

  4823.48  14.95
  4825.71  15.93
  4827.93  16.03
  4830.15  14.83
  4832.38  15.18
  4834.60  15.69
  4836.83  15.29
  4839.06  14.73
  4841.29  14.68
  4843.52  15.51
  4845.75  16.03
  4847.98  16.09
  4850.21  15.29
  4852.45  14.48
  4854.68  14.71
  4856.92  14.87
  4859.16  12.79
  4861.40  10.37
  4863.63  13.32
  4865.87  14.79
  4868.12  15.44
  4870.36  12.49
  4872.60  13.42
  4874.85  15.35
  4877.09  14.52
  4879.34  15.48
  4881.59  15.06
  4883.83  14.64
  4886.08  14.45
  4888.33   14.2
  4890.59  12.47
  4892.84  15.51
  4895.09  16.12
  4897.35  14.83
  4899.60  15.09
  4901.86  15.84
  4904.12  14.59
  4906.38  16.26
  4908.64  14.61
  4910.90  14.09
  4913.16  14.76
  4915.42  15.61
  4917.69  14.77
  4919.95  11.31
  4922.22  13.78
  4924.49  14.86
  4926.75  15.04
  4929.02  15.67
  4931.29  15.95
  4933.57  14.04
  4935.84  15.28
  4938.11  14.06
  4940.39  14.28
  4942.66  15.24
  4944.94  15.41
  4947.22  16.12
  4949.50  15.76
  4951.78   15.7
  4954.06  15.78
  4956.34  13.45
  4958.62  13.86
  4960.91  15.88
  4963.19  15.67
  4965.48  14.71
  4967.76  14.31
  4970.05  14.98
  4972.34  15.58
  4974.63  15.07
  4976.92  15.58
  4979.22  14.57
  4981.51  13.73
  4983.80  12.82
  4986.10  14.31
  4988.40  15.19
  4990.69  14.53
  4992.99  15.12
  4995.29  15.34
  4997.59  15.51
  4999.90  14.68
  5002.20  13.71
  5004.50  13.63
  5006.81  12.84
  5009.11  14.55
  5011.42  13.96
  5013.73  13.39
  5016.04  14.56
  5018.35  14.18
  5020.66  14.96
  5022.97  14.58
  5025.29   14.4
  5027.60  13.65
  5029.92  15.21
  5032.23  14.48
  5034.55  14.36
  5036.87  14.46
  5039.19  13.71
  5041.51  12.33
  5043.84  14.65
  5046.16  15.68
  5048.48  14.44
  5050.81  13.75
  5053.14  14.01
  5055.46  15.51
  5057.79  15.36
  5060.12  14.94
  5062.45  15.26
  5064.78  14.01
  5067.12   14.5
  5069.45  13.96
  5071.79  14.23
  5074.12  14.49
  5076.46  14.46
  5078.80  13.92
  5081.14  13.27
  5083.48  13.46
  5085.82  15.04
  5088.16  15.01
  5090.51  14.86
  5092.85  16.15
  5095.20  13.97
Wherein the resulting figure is 2.5 Ang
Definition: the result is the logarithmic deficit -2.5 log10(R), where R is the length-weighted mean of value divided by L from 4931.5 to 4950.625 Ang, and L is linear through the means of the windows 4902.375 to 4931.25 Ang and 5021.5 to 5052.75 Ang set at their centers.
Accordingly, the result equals -0.03 mag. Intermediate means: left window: 14.7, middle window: 15.1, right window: 14.3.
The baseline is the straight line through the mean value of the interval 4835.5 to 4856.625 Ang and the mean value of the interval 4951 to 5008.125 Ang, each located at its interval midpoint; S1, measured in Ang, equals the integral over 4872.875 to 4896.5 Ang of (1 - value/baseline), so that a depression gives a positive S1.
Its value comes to 0.5 Ang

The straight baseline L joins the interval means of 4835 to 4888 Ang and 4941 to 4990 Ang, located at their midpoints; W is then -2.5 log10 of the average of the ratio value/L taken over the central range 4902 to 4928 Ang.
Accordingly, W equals 0.012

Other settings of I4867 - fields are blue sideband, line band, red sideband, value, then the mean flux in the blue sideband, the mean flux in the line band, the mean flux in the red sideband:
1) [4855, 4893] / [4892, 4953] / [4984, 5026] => -3.5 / 14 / 15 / 14.4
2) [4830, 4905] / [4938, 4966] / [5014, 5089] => -1.1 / 14.6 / 15.1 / 14.4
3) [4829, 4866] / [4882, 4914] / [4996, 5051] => -0.7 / 14.6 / 14.8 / 14.3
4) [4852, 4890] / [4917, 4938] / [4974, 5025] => -0.4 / 14.1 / 14.5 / 14.4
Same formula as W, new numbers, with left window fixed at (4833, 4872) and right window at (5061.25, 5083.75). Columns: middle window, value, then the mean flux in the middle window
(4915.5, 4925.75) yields 0.04 mag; 13.9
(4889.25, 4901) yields -0.03 mag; 14.8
